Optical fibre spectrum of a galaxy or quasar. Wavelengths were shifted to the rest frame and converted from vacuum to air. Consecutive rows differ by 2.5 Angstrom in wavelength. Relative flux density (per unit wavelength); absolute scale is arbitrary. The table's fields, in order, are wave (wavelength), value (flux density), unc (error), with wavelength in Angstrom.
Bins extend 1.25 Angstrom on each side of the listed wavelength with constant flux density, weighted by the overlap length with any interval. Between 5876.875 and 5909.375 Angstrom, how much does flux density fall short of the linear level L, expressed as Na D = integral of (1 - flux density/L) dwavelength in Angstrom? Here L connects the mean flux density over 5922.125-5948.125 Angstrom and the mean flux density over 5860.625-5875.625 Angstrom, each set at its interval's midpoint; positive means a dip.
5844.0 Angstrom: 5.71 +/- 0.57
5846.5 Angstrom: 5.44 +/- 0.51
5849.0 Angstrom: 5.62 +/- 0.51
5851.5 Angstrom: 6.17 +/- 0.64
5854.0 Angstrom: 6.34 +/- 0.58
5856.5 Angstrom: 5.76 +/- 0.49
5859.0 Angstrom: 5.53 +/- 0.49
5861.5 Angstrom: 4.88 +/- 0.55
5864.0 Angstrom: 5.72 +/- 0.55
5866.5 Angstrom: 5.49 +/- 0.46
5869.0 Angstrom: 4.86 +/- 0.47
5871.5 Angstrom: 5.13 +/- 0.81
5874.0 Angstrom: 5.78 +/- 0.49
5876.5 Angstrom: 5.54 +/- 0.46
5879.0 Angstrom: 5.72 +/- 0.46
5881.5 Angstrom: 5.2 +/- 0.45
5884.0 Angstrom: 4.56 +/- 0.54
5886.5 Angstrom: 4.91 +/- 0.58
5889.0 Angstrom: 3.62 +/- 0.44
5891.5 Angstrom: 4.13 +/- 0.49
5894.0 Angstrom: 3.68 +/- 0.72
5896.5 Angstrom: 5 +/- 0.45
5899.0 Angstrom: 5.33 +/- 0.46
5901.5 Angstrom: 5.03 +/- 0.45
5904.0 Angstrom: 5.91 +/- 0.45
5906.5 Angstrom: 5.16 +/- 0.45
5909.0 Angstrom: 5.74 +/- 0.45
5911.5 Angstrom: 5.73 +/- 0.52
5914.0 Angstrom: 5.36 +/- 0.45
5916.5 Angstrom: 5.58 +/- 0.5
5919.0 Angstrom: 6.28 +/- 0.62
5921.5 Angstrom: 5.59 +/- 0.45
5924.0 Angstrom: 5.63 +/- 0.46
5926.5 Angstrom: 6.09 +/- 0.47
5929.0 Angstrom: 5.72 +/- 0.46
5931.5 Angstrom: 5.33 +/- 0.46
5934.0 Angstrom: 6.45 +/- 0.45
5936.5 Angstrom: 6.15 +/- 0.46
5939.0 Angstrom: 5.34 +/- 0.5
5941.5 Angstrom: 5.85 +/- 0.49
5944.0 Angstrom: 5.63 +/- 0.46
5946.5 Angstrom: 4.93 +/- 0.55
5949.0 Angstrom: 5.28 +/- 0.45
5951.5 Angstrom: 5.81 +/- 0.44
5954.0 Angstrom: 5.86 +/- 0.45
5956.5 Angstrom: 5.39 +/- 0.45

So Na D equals 3.27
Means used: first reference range 5.33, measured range 4.92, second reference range 5.7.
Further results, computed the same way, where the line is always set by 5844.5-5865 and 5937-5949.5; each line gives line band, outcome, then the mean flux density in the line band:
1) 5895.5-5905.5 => 0.44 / 5.32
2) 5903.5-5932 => -0.81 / 5.68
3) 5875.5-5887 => 0.86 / 5.2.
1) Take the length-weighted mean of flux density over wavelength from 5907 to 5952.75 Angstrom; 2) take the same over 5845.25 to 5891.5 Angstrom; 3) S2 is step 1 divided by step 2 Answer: 1.07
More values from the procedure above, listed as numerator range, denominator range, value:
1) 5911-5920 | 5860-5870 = 1.09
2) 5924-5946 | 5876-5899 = 1.23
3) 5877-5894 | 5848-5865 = 0.81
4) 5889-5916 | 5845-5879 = 0.91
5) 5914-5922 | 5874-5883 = 1.05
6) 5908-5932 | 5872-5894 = 1.17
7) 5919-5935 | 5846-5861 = 1.01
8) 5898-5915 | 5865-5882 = 1.01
